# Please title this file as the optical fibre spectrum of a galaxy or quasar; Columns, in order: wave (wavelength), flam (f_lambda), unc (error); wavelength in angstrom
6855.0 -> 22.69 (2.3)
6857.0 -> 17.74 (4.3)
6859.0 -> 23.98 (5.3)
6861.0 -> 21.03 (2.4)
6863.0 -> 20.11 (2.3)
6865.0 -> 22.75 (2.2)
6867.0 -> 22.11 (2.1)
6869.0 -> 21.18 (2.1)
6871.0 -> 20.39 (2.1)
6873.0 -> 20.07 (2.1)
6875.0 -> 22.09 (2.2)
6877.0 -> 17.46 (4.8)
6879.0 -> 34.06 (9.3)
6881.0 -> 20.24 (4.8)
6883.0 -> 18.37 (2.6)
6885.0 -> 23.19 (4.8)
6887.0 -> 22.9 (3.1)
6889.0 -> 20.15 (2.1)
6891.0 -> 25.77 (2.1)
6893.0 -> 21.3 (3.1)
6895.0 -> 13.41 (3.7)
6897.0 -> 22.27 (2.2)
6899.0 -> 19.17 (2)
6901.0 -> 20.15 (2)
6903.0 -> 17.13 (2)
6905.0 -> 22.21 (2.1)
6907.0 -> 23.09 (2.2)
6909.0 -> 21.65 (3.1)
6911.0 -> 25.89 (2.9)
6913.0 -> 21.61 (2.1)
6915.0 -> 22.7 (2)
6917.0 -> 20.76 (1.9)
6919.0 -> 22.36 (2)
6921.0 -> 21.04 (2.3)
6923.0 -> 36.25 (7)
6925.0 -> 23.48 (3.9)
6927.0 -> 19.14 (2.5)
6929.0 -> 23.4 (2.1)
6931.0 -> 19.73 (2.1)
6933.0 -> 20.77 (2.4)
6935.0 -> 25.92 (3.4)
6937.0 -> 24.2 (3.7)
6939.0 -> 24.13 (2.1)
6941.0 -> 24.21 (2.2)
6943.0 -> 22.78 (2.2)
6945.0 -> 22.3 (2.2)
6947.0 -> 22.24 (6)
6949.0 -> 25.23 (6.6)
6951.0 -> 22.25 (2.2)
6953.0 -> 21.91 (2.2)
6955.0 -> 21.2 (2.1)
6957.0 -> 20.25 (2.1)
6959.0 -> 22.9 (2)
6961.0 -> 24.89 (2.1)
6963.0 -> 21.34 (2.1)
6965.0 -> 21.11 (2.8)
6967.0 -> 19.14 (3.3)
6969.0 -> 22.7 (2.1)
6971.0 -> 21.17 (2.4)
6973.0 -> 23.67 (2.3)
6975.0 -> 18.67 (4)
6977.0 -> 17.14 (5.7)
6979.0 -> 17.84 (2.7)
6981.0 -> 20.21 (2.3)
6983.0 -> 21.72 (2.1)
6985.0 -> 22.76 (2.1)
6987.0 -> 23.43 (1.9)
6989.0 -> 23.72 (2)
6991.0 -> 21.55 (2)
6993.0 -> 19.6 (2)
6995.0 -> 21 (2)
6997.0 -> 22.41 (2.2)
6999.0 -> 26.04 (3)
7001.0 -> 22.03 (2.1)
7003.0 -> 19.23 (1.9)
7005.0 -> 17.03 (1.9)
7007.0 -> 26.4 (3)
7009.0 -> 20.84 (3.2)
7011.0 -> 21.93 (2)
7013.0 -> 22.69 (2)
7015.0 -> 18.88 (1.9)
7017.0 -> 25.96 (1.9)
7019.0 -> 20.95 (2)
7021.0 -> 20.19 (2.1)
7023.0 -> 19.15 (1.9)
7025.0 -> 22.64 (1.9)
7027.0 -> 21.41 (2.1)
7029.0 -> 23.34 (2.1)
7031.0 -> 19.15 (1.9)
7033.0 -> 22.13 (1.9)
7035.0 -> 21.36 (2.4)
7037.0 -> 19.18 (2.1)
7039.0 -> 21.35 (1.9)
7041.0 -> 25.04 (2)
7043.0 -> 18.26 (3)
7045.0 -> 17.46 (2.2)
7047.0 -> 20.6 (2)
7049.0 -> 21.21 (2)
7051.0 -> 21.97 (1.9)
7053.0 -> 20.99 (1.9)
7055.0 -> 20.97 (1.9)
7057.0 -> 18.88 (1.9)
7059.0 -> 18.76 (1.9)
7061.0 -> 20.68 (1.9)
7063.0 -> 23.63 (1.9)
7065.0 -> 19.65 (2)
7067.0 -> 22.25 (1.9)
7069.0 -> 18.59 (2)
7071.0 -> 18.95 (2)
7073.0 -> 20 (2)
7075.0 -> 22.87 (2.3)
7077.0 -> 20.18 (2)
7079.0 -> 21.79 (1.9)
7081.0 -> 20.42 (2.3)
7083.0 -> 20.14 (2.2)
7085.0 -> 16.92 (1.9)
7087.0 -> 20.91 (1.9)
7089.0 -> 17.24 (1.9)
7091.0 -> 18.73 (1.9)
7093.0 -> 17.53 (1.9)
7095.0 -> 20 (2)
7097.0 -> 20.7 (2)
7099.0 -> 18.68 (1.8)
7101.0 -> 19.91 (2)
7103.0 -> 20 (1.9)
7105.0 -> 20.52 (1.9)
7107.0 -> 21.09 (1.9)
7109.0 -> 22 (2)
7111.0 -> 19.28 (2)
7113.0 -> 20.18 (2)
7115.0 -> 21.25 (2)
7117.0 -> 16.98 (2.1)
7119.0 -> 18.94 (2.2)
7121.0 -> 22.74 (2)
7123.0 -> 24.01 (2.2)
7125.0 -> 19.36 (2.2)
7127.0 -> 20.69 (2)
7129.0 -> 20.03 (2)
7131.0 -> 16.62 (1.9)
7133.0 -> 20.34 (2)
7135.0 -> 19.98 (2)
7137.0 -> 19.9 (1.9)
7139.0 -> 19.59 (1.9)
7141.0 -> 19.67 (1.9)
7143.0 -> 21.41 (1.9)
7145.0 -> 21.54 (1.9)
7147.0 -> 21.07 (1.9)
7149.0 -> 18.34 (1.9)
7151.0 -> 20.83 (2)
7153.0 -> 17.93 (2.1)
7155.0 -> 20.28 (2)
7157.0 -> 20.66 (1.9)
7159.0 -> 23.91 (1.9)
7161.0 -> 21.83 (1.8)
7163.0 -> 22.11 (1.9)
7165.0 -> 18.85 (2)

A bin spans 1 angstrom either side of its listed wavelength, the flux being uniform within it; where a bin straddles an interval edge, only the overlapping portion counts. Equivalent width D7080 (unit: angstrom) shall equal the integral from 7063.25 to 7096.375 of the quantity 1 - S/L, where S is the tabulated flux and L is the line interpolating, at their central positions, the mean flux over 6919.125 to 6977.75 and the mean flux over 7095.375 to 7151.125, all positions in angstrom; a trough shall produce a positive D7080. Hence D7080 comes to 1.5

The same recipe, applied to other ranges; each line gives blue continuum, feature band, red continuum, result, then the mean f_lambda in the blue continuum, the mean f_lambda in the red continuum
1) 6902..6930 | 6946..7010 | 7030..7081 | 0.8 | 22.9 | 20.6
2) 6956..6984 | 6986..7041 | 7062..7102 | -3.0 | 20.9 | 20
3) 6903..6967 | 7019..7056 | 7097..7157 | 0.8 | 22.8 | 20.1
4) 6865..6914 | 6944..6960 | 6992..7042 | -0.5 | 21.5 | 21.6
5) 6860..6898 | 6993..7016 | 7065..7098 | -1.3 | 21.5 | 19.8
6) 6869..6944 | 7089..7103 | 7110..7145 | 0.8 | 22.2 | 20.1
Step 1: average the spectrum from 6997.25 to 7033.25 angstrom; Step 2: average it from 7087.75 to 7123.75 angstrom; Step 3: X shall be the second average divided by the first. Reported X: 0.92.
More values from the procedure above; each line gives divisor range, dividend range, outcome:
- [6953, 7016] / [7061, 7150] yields 0.94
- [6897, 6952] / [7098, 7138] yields 0.89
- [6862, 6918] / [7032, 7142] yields 0.94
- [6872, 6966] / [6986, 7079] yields 0.95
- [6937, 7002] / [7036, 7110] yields 0.92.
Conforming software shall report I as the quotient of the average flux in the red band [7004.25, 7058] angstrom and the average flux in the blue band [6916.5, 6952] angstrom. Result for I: 0.9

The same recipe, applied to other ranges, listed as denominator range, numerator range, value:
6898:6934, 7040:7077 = 0.93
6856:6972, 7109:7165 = 0.92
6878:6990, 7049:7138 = 0.91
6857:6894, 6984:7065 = 0.97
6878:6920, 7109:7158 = 0.92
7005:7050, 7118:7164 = 0.96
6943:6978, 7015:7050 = 0.97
